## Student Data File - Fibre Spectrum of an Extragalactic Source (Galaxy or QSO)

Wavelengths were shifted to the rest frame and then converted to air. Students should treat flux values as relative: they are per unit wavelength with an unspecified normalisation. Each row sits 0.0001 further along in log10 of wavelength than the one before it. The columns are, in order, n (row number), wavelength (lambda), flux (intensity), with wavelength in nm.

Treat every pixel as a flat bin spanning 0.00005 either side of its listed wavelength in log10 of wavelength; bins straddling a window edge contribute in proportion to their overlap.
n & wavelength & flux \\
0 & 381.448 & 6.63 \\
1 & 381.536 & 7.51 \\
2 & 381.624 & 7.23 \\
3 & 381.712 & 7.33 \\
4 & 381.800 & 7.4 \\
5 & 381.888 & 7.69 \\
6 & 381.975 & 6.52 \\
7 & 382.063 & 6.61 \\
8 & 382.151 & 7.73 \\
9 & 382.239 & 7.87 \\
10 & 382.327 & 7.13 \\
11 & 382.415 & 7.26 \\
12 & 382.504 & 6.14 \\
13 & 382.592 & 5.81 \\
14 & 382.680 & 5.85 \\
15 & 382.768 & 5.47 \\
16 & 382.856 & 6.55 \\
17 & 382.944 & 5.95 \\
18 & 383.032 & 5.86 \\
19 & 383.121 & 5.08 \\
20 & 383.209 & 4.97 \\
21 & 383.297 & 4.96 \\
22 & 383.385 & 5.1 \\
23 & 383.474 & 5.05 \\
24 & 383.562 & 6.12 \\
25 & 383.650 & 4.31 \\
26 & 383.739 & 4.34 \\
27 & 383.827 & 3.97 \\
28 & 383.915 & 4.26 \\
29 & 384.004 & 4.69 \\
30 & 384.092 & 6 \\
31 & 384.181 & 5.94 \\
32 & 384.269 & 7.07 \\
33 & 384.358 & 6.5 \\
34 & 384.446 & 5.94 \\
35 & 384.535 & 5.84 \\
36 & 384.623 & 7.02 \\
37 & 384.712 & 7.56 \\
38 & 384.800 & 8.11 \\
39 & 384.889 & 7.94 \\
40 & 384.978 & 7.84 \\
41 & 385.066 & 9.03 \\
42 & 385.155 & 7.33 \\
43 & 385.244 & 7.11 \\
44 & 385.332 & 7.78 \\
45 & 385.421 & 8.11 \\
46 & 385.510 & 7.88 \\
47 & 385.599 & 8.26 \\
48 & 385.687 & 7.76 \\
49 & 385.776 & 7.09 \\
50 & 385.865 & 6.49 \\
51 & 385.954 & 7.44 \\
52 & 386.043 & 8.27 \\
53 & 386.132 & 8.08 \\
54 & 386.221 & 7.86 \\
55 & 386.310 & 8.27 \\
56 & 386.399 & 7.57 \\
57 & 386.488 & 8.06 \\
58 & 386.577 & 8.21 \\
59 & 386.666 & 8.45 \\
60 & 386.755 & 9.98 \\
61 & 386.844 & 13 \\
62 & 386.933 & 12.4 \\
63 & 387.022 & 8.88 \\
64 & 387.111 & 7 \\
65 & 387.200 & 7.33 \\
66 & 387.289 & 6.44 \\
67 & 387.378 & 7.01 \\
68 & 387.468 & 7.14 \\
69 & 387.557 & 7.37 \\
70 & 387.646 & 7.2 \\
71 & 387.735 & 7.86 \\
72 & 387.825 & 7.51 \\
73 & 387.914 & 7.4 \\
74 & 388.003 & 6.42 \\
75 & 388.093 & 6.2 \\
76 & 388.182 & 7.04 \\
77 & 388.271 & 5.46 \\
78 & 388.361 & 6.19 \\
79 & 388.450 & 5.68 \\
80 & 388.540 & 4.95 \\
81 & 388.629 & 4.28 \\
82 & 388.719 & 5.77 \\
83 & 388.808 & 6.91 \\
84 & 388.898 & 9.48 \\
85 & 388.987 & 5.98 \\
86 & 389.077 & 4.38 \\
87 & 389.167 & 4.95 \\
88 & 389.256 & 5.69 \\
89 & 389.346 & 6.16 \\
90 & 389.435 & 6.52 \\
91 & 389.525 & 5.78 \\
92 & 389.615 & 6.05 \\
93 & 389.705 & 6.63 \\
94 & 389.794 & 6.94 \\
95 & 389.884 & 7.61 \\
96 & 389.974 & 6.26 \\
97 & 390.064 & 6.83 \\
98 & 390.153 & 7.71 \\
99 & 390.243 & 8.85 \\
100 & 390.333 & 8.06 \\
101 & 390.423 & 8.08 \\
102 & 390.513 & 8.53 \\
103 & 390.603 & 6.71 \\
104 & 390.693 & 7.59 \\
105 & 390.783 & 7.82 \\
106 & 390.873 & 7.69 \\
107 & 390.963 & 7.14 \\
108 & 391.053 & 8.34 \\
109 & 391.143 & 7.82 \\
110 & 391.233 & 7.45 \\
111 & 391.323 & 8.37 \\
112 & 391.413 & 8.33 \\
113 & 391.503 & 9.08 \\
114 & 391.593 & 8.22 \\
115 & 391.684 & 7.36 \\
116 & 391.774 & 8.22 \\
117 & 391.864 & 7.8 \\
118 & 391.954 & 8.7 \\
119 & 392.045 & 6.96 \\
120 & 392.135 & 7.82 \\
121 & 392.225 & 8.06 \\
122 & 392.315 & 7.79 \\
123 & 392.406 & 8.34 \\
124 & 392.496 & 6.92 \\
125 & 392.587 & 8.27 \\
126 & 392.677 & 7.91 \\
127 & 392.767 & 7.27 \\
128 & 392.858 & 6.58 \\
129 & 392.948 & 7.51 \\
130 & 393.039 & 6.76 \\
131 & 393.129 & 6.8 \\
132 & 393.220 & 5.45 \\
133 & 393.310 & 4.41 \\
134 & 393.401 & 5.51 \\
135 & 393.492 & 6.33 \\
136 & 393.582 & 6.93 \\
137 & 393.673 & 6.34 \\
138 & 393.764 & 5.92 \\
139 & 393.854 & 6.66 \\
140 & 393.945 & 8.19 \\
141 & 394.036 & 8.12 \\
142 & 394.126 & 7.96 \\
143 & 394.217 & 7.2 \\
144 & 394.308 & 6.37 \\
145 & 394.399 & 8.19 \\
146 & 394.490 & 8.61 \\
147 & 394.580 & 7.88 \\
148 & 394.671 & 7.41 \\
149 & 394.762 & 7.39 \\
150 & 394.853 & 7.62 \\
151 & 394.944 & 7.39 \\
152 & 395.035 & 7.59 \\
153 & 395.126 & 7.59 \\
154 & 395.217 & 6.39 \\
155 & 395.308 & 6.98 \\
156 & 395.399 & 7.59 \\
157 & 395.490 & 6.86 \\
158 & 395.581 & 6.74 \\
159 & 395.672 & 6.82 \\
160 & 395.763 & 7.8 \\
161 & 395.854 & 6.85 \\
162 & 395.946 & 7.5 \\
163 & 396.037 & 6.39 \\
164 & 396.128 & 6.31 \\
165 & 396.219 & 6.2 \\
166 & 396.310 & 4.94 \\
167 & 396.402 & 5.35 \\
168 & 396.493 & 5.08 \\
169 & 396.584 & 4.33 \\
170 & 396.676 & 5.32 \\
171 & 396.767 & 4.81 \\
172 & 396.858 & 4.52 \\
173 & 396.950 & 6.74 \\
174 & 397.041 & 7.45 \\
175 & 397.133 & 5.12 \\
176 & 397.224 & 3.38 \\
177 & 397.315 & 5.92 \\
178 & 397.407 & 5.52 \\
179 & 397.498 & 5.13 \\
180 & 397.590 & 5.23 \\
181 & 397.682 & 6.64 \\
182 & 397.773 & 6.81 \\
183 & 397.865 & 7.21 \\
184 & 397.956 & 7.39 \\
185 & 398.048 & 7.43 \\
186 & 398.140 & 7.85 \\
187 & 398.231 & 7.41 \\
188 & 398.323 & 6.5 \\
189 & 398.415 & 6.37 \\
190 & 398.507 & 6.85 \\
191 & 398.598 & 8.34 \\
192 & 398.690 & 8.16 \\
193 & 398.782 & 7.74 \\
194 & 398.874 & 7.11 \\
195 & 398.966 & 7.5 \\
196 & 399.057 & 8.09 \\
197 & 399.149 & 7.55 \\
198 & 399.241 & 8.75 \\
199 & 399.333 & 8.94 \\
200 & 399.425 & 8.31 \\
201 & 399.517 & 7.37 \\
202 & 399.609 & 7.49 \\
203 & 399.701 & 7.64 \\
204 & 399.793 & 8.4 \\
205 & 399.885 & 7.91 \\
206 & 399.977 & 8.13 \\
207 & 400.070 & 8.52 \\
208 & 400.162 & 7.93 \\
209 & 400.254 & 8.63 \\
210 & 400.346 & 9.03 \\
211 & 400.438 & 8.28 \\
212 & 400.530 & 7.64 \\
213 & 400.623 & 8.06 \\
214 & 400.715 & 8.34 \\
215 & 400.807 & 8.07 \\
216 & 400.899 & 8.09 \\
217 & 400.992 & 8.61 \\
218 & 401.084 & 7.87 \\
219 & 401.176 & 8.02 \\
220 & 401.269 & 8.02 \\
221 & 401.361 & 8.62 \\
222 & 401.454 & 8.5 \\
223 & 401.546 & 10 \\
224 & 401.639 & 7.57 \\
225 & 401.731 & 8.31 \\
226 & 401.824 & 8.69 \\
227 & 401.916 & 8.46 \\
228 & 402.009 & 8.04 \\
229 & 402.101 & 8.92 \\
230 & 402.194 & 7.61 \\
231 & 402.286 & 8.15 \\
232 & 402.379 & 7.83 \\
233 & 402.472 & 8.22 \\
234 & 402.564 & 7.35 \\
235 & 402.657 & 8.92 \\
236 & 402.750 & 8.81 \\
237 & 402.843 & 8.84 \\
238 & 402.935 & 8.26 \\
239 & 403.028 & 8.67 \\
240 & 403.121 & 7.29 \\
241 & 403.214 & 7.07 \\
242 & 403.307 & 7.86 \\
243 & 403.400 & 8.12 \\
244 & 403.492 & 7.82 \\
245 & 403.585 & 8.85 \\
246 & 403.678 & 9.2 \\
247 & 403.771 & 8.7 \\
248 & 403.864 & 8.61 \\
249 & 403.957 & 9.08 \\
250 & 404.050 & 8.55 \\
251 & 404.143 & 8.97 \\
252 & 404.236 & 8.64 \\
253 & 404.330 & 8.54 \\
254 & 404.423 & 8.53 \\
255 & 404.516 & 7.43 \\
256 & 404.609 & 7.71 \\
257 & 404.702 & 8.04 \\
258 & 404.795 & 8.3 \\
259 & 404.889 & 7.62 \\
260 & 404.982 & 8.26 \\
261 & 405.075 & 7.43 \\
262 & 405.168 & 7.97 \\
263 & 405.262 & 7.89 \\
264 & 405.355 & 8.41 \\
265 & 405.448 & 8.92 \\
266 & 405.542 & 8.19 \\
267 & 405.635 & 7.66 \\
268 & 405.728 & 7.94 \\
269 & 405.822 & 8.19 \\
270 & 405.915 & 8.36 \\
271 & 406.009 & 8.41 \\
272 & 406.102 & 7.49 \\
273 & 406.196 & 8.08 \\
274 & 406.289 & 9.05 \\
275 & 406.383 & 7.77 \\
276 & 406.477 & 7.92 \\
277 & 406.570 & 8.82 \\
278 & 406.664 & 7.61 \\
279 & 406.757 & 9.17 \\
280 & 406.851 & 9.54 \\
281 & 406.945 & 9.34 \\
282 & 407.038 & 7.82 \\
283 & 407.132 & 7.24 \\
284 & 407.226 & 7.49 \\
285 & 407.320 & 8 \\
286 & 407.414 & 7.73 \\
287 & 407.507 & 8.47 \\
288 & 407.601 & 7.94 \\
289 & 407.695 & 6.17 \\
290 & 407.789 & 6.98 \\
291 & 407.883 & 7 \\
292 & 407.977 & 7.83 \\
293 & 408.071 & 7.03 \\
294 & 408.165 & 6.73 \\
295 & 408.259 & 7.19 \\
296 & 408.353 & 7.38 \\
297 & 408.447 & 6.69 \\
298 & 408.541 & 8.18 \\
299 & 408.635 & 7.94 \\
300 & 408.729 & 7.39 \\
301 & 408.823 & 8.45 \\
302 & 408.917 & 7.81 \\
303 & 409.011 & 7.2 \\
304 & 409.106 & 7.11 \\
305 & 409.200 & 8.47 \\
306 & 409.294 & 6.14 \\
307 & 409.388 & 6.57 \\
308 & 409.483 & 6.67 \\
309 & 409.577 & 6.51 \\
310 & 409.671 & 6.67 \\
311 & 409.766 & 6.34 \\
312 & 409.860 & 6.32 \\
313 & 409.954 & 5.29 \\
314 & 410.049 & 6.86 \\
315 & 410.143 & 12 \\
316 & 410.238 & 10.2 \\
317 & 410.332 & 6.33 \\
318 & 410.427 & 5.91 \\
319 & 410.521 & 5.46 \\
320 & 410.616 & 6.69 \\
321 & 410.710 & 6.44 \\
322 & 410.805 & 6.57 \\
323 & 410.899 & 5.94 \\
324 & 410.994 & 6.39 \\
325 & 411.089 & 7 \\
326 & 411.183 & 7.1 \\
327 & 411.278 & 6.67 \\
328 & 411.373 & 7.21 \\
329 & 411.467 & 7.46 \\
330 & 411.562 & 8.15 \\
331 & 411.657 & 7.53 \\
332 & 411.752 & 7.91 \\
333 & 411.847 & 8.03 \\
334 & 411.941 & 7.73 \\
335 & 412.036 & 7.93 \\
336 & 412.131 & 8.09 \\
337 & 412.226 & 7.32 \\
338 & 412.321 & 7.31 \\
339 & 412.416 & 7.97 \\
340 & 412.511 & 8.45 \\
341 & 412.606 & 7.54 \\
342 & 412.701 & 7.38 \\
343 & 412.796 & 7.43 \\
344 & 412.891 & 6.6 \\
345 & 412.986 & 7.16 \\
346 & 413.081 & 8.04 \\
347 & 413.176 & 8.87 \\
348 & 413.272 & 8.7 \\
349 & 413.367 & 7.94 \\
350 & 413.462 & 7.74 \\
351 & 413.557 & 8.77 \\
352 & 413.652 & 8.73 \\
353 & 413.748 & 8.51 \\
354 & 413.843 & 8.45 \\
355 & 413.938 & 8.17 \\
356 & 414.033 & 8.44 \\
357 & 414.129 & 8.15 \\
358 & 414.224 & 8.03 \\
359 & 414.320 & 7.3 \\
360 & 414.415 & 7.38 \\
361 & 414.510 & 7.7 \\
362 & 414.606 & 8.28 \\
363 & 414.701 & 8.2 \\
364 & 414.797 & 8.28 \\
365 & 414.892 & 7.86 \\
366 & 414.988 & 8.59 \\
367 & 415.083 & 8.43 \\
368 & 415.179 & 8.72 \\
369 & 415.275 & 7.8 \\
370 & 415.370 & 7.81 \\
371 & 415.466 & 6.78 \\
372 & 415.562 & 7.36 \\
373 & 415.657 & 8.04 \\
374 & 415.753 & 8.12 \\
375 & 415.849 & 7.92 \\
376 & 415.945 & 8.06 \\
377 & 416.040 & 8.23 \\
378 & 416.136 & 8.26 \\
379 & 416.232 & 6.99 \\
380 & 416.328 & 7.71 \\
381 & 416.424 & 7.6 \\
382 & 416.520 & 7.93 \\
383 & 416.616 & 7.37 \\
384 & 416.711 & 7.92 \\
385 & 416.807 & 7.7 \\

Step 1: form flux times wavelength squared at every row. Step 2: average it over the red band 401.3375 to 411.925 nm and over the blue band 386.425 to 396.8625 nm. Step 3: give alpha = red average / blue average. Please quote 1.18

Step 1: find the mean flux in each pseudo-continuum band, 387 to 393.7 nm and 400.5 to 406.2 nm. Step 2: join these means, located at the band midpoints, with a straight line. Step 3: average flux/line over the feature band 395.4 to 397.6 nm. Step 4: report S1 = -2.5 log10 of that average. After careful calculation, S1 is 0.277 mag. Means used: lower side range 7.05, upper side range 8.24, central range 5.89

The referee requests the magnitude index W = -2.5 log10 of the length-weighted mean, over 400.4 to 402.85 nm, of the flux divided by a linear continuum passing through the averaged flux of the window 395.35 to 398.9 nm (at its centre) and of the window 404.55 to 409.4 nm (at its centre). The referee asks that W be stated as -0.17 mag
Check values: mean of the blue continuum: 6.4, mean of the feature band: 8.28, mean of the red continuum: 7.84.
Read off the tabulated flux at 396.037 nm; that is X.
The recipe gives 6.39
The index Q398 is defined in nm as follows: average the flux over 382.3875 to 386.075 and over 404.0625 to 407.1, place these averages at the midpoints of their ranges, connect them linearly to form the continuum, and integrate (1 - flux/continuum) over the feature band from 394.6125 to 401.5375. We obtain 0.41 nm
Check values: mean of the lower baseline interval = 6.42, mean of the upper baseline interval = 8.25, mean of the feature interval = 7.17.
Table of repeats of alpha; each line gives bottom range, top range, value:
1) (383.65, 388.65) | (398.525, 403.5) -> 1.22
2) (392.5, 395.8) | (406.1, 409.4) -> 1.17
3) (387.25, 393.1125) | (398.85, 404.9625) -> 1.22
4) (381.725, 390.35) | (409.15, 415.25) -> 1.26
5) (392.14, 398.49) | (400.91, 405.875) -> 1.28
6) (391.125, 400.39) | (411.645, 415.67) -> 1.22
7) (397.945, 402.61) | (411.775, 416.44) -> 1.06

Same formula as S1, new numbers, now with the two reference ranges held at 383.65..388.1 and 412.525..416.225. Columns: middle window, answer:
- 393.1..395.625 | 0.08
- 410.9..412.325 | 0.07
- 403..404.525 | -0.08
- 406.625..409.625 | 0.04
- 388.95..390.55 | 0.12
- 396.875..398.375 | 0.21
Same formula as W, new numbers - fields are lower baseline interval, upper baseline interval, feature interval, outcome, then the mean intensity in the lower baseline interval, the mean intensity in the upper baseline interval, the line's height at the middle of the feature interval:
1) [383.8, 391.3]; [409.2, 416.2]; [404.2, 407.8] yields -0.08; 7.2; 7.61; 7.5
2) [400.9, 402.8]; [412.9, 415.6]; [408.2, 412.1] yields 0.13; 8.32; 8.06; 8.14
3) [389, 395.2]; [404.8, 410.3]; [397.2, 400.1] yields 0.03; 7.25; 7.75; 7.46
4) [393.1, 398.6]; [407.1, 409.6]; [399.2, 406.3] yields -0.18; 6.57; 7.35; 7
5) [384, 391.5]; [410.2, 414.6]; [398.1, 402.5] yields -0.08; 7.32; 7.59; 7.45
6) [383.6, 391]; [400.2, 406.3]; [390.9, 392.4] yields -0.08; 7.1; 8.26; 7.42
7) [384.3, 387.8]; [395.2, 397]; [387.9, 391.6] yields 0.05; 7.88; 6.18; 7.25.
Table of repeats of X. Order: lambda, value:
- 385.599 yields 8.26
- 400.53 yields 7.64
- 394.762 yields 7.39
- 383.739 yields 4.34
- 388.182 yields 7.04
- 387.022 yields 8.88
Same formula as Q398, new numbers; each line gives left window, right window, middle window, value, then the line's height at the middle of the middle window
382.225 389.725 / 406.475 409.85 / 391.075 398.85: 0.169 nm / 7.1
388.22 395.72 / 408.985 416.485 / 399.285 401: -0.204 nm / 7.3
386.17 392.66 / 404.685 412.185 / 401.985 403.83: -0.170 nm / 7.54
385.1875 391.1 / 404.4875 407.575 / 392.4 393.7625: 0.157 nm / 7.55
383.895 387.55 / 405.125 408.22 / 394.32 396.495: 0.221 nm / 7.8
